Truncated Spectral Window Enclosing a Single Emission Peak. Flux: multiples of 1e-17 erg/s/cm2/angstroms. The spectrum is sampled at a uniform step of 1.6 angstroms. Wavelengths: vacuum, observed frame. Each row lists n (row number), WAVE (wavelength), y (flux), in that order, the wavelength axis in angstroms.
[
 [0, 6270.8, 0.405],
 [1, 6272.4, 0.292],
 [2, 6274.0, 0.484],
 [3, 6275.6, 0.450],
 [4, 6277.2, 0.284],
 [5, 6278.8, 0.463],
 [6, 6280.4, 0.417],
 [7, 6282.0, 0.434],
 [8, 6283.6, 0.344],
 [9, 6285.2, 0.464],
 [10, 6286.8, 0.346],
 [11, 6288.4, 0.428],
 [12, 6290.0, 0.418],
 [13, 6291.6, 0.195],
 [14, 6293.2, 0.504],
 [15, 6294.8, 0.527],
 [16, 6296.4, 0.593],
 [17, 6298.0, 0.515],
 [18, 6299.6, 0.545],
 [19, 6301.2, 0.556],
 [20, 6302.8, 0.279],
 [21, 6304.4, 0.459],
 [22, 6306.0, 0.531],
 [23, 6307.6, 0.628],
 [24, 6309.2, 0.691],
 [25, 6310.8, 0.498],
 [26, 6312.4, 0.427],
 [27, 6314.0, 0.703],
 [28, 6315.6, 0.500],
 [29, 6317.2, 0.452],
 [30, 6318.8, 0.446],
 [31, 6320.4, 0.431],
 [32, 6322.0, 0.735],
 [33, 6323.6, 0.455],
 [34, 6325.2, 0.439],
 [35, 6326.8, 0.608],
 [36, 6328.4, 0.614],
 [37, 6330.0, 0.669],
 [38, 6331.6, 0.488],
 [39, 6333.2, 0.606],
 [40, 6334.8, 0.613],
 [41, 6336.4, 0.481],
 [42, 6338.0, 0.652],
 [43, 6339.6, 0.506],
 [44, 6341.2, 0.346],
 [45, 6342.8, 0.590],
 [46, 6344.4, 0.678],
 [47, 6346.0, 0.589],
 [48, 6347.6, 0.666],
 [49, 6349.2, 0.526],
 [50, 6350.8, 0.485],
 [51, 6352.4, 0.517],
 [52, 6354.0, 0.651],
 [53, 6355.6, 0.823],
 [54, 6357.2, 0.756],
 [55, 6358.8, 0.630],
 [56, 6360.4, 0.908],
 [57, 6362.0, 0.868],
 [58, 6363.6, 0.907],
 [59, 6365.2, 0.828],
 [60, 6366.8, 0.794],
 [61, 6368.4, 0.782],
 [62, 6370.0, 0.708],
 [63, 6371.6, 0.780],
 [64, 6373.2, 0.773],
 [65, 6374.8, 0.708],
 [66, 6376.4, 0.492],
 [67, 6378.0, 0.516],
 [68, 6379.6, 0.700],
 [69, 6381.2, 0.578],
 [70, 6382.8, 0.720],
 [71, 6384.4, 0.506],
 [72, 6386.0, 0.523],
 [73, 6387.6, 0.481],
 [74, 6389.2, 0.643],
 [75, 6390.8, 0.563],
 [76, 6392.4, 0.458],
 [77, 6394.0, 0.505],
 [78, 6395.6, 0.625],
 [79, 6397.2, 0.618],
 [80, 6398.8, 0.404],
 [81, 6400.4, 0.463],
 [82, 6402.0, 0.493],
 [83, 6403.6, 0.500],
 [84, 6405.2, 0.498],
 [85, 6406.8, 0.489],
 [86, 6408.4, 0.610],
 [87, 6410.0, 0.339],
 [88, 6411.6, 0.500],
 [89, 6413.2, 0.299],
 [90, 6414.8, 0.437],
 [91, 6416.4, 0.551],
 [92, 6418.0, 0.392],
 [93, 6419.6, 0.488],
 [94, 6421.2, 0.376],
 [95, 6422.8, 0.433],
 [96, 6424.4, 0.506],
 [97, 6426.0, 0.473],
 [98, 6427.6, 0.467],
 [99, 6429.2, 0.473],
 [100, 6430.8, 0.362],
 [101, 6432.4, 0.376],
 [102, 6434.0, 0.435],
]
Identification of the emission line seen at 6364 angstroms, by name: C III] 1909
